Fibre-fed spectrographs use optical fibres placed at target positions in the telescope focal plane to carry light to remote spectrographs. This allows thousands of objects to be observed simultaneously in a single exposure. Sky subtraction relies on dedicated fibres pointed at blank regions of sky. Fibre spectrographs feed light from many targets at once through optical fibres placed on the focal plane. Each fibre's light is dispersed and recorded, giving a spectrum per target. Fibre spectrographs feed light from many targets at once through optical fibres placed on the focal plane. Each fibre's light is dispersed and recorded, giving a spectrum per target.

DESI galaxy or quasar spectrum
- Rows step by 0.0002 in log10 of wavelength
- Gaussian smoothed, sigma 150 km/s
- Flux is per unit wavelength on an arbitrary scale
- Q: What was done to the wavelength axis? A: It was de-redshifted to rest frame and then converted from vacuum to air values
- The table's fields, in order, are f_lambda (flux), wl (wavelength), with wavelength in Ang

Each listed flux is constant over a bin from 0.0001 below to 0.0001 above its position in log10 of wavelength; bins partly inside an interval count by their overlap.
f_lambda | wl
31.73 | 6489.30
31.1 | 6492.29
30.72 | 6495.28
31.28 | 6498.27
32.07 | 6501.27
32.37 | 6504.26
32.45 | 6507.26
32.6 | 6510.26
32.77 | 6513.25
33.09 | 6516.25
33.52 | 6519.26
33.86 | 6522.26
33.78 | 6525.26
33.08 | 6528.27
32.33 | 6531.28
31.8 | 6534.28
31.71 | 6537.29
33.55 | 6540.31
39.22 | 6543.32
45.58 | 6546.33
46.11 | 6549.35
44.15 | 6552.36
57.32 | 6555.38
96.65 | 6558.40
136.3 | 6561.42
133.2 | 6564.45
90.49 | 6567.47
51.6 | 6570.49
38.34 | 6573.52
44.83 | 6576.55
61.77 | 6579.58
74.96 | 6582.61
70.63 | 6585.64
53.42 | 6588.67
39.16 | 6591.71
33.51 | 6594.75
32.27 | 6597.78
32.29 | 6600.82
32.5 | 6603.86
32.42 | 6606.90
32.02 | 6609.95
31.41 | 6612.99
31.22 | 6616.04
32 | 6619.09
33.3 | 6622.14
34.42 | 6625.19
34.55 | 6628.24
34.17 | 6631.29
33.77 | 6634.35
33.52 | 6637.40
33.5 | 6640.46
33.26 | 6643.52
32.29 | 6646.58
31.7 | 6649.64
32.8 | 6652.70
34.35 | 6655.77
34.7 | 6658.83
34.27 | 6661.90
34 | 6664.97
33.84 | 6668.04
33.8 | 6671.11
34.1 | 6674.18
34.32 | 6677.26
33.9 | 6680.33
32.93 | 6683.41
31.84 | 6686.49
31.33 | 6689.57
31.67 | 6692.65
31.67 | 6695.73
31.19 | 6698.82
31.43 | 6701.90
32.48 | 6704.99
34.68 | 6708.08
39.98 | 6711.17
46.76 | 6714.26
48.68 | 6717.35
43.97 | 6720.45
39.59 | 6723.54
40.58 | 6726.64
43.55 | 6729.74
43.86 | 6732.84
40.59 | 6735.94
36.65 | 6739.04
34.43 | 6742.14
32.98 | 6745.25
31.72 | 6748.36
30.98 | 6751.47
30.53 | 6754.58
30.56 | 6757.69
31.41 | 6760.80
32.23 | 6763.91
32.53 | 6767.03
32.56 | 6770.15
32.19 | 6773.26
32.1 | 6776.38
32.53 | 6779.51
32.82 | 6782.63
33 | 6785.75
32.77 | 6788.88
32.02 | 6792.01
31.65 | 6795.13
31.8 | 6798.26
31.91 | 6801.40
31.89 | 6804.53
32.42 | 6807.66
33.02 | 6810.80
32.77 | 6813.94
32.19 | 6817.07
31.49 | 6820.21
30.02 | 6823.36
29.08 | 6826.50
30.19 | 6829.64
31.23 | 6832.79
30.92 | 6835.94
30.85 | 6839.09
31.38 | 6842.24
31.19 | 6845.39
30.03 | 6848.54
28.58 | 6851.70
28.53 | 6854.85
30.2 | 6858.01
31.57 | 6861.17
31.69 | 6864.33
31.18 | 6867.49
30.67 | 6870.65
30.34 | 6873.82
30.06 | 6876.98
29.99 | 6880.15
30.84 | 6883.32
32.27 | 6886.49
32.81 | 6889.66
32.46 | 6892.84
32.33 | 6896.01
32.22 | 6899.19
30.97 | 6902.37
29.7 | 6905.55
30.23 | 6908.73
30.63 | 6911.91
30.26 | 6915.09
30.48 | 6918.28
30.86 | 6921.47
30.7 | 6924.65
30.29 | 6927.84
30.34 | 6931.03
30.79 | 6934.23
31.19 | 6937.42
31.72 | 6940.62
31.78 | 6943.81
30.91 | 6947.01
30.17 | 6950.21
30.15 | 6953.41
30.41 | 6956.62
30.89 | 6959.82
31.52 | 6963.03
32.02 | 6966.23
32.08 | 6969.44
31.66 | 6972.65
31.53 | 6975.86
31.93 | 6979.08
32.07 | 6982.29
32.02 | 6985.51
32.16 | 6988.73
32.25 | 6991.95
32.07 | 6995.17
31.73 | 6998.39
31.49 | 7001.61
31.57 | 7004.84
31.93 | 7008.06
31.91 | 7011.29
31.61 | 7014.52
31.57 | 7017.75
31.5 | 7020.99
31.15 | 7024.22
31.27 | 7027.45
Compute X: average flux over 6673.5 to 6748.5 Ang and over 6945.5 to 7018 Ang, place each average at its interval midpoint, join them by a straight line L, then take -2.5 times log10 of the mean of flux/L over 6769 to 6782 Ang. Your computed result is 0.10 mag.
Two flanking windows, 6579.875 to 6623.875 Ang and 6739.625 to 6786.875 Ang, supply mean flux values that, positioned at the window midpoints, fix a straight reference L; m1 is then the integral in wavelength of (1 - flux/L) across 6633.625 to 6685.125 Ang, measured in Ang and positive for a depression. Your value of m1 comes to 5.5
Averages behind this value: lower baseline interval 40.6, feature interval 33.6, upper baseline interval 32.3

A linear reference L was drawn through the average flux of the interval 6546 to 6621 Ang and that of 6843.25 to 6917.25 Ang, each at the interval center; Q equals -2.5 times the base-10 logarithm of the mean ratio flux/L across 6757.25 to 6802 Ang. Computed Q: 0.208 mag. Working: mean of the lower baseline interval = 54.9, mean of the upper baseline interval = 30.8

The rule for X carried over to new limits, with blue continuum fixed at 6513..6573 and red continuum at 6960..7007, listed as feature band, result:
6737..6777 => 0.31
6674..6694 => 0.38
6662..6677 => 0.36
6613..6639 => 0.43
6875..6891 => 0.18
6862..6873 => 0.20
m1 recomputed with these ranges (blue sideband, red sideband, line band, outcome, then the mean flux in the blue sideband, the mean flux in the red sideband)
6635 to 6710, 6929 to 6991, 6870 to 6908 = 0.7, 33.1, 31.3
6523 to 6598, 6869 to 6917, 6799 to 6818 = 2.5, 55.6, 31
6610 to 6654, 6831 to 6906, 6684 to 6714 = -1.0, 33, 30.9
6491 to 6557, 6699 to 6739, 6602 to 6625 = 3.3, 35.8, 40.1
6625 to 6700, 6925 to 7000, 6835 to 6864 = 1.5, 33.3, 31.4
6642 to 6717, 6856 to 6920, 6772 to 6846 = 1.1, 34.1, 31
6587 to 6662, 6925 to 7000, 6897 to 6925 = 1.0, 34.2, 31.4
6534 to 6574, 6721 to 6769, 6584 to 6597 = 2.3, 64.2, 35.6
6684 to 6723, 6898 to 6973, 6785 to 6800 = 0.9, 36.3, 30.9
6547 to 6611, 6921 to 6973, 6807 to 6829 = 5.0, 58.7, 31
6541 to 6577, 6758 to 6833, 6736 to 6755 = 2.9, 68.6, 31.9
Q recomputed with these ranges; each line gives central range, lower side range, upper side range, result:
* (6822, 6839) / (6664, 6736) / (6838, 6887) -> 0.05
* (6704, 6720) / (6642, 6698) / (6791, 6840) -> -0.25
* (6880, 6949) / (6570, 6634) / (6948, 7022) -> 0.07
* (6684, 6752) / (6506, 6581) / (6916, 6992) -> 0.16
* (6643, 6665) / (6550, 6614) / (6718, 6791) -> 0.40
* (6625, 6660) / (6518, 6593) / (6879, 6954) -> 0.43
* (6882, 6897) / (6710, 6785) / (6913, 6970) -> 0.01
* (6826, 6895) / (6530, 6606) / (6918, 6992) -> 0.20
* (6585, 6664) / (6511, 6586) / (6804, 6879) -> 0.34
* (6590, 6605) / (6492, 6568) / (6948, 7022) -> 0.30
